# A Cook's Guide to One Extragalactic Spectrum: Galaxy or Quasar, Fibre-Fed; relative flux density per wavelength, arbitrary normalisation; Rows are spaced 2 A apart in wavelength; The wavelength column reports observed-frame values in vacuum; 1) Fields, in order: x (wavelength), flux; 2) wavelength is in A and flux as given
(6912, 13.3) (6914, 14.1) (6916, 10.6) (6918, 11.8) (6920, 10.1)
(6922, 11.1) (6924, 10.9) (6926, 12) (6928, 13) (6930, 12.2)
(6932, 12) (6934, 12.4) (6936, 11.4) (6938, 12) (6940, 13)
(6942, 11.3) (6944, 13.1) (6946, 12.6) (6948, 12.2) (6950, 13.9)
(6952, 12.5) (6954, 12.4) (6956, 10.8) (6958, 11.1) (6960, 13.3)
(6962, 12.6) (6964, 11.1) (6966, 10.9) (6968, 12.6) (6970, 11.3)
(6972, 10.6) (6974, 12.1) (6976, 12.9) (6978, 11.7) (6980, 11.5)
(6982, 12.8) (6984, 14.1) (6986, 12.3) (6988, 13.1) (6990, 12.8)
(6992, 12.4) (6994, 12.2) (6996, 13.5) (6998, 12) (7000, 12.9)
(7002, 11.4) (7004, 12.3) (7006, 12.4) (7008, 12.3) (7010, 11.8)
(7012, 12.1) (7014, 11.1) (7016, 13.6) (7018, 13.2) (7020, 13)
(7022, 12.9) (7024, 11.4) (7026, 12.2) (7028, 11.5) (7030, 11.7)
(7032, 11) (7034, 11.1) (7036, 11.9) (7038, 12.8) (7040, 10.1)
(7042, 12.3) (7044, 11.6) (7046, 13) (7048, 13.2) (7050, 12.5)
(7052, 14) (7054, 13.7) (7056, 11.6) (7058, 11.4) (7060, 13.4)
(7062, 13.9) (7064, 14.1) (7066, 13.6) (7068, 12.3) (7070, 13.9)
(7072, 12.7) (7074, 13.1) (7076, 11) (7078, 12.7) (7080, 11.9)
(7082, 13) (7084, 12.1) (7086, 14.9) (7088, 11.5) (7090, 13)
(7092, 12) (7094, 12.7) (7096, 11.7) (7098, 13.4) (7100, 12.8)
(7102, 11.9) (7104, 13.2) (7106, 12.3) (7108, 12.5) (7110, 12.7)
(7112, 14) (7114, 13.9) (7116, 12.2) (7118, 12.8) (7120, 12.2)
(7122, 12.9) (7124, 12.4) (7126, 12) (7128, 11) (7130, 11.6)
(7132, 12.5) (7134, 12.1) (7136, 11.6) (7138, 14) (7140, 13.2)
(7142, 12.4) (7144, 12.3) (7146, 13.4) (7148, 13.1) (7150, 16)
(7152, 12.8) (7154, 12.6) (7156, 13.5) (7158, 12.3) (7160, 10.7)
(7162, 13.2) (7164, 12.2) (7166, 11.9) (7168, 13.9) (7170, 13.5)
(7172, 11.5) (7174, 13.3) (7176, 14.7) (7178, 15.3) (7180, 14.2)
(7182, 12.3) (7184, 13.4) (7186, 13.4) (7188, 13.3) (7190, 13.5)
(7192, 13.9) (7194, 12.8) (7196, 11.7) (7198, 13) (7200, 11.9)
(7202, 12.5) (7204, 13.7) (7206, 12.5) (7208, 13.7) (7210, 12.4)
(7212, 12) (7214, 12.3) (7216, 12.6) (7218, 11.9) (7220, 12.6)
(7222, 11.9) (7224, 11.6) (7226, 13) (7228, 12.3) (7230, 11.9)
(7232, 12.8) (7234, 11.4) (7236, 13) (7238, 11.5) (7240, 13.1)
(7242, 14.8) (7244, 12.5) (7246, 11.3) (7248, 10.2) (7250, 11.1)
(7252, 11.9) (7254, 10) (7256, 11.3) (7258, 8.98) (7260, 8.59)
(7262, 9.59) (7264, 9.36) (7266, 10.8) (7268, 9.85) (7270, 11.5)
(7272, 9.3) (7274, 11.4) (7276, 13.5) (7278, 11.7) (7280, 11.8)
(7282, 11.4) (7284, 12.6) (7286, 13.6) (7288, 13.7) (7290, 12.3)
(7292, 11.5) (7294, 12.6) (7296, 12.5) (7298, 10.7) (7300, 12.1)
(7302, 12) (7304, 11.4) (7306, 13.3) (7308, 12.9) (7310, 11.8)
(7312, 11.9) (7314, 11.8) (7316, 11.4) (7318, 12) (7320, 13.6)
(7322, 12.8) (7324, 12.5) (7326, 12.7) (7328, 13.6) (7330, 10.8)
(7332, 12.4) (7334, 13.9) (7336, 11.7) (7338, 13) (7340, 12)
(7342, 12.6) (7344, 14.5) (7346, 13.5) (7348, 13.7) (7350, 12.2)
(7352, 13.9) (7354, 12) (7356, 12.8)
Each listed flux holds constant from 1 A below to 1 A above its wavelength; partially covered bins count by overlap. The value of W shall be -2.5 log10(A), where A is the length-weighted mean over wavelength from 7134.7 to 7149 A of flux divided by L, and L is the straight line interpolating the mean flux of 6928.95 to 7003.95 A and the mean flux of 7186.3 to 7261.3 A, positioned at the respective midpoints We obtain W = -0.06 mag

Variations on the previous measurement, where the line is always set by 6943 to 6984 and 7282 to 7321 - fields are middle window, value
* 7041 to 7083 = -0.05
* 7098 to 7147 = -0.03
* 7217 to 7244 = -0.02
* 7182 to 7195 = -0.09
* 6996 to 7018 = -0.01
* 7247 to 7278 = 0.17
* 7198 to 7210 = -0.05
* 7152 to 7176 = -0.04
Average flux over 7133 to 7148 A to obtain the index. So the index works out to 12.7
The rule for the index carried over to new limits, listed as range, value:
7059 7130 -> 12.7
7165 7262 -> 12.4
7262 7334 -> 12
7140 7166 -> 12.9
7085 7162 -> 12.7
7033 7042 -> 11.6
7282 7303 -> 12.3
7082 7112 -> 12.7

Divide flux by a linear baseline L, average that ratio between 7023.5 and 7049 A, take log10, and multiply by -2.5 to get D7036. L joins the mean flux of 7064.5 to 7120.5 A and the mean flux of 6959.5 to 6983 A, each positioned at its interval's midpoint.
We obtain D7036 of 0.05 mag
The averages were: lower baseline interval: 11.9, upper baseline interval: 12.7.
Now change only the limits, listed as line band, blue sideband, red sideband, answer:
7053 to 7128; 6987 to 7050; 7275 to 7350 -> -0.04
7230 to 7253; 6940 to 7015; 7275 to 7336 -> 0.02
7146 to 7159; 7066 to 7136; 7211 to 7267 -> -0.10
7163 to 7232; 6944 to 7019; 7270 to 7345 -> -0.05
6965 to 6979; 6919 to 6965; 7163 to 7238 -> 0.04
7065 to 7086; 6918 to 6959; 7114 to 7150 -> -0.03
